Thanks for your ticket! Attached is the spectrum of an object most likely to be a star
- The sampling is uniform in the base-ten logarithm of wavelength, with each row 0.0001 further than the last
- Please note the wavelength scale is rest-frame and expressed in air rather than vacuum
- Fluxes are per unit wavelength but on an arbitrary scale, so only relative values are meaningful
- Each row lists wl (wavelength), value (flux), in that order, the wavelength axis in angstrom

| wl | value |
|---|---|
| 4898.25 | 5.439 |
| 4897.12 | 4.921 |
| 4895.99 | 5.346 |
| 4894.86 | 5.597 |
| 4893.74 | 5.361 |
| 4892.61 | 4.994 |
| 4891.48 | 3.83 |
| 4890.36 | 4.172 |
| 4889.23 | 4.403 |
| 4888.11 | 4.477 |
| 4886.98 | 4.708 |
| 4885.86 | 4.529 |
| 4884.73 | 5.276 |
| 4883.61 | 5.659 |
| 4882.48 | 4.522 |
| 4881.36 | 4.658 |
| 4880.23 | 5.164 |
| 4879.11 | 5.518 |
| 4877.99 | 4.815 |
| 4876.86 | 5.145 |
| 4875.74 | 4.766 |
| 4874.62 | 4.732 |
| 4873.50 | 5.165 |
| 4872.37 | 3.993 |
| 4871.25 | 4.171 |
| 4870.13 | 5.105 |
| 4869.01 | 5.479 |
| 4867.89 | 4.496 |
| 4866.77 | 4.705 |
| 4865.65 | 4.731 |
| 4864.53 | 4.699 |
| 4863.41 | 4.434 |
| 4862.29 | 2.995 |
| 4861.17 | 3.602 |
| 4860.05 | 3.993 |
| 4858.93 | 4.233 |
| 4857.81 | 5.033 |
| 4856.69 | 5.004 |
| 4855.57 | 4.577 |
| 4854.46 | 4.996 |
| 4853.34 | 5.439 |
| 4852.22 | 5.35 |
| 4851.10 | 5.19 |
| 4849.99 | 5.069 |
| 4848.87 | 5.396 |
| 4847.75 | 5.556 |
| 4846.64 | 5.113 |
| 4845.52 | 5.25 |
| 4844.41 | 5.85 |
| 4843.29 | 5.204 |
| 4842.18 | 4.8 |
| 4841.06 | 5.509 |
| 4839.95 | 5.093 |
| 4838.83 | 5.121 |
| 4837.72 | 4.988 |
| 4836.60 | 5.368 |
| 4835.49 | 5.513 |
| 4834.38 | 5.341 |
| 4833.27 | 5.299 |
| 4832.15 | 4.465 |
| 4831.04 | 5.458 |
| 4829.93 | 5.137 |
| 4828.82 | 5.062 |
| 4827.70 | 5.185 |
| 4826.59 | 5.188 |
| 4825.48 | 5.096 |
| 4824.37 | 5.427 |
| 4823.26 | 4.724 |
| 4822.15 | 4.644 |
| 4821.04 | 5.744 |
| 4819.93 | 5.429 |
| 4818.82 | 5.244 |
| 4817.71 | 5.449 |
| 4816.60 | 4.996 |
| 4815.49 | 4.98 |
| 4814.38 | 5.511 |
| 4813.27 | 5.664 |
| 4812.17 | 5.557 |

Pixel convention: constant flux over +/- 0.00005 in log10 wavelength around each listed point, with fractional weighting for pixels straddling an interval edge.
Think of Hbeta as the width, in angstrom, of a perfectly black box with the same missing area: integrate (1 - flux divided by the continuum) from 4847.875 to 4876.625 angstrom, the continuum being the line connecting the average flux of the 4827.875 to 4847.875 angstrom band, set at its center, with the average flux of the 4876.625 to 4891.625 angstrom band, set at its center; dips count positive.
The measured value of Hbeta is 1.6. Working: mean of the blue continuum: 5.22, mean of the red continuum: 4.79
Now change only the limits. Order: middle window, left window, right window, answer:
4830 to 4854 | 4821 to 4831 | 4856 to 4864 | -3.0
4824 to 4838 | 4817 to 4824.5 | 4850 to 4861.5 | -0.3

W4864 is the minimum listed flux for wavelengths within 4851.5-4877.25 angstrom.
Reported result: 2.995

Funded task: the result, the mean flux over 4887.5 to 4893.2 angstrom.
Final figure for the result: 4.38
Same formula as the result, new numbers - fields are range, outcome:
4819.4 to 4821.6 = 5.59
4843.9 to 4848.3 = 5.45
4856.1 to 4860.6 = 4.56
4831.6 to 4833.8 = 4.86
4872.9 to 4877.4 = 4.94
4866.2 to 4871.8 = 4.8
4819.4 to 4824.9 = 5.19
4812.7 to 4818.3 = 5.32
